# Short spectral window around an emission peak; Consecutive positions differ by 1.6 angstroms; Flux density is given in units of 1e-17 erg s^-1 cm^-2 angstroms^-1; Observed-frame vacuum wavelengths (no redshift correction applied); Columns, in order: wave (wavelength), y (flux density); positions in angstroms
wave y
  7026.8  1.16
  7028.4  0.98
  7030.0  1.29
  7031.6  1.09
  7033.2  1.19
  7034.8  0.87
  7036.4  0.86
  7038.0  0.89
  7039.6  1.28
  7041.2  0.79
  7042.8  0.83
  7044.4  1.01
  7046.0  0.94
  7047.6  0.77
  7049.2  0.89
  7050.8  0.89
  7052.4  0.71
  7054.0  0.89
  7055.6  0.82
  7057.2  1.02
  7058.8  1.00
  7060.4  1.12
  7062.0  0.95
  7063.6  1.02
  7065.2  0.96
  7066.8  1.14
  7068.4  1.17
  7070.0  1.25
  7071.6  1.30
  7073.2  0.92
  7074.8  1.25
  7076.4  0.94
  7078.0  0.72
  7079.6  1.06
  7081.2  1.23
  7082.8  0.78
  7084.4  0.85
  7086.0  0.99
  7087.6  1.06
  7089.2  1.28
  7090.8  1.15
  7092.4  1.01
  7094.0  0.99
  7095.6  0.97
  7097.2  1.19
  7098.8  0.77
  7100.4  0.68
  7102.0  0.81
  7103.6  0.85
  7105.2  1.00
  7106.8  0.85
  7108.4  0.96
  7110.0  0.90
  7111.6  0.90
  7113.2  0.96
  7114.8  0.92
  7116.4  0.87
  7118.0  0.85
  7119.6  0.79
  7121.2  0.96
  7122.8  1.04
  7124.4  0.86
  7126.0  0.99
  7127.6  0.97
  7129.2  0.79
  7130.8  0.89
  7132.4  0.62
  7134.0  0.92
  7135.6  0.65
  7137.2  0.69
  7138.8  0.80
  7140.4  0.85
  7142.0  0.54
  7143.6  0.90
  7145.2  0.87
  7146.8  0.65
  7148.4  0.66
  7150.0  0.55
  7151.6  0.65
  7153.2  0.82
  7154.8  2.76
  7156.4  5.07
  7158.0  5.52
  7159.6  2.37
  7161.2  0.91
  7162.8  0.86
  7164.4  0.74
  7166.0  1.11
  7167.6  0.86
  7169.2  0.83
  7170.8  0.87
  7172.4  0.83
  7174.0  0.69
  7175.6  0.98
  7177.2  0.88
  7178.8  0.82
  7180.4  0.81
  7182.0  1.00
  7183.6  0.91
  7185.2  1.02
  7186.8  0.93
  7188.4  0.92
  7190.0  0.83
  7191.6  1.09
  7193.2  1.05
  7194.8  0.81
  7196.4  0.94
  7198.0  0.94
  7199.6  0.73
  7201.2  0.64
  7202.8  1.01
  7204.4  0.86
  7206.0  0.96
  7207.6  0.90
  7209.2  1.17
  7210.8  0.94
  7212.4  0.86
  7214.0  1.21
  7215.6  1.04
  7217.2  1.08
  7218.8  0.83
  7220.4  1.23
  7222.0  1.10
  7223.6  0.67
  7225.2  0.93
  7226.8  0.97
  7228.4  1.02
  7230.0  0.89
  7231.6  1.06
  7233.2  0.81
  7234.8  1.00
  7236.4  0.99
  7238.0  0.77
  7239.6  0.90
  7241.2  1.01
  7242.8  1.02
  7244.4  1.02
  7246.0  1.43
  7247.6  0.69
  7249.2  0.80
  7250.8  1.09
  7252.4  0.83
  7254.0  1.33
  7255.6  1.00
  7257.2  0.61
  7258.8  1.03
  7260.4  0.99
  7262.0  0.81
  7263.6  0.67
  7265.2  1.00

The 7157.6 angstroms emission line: H-beta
